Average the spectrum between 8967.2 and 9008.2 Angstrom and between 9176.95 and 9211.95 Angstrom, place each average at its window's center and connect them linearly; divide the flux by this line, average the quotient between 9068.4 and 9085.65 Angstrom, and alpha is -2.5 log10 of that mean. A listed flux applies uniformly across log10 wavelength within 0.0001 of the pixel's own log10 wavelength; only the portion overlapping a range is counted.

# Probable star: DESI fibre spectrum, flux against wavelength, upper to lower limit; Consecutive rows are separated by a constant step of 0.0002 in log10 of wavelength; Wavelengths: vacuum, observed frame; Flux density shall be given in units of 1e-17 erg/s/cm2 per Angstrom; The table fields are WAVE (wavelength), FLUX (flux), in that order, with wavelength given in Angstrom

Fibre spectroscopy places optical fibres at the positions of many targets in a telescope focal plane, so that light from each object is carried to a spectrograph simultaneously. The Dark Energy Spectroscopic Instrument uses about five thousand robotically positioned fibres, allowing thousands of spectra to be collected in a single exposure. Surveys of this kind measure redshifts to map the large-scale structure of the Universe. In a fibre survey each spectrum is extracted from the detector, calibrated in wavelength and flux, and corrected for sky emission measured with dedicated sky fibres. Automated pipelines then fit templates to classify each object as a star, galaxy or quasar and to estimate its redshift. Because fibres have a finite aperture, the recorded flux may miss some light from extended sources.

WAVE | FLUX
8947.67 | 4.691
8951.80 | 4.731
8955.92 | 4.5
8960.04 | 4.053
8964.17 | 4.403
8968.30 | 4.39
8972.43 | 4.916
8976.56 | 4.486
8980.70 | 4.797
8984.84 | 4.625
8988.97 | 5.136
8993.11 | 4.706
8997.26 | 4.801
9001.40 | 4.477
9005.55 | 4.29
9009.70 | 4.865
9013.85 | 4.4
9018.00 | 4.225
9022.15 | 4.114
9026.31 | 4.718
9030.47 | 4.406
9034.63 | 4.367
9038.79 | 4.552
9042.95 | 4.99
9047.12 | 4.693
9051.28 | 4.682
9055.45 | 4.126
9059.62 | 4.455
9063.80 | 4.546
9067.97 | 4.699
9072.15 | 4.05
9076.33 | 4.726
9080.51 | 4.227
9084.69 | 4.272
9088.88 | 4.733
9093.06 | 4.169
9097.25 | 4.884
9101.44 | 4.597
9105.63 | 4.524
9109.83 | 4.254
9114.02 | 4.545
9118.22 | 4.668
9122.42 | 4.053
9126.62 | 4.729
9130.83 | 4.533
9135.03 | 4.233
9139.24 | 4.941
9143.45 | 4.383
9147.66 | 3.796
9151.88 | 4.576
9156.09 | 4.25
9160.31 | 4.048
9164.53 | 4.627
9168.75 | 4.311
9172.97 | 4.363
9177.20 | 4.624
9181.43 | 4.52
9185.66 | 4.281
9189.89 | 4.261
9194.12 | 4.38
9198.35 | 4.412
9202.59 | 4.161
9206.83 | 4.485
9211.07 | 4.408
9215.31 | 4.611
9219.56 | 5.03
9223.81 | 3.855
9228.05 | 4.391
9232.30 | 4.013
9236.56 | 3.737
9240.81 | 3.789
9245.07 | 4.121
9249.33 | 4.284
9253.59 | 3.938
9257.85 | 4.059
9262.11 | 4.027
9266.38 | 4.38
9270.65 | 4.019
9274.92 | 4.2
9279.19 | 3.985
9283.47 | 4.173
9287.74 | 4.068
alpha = 0.046 mag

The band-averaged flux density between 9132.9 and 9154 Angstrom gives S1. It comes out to 4.39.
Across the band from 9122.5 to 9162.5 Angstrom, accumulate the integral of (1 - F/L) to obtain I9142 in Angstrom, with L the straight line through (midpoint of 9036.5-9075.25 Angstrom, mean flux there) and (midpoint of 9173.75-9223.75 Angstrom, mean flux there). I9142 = 0.97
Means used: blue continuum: 4.54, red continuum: 4.44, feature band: 4.37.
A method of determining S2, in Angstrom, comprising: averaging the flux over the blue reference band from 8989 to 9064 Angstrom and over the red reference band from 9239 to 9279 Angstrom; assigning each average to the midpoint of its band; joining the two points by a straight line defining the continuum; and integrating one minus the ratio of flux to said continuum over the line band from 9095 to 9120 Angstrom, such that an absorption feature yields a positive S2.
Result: -1.1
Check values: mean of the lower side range 4.54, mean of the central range 4.57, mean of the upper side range 4.09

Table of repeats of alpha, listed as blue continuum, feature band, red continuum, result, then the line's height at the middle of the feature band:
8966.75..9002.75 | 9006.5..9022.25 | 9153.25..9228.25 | 0.057 mag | 4.67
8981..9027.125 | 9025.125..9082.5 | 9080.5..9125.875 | 0.002 mag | 4.52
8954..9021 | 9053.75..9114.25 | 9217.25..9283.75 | -0.013 mag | 4.4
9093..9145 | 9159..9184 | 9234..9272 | -0.024 mag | 4.33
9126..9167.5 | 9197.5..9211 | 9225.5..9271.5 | -0.036 mag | 4.21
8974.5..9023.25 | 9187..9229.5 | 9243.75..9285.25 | -0.046 mag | 4.22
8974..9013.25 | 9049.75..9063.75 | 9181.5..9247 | 0.033 mag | 4.56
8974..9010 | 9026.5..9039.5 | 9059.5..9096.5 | 0.024 mag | 4.57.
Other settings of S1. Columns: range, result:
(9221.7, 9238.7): 4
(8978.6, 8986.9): 4.71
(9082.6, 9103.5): 4.53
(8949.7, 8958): 4.61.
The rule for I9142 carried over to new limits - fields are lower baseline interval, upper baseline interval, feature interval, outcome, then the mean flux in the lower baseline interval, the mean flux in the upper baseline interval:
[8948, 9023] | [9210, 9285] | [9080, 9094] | 0.1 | 4.56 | 4.16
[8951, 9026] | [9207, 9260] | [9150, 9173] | -0.3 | 4.55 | 4.2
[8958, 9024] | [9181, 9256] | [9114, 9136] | -0.5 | 4.54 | 4.25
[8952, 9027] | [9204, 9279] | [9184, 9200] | -0.3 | 4.55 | 4.19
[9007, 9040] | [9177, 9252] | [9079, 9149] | -1.3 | 4.45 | 4.29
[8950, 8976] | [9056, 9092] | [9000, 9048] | -0.4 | 4.5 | 4.44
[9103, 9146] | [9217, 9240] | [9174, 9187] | -0.5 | 4.48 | 4.19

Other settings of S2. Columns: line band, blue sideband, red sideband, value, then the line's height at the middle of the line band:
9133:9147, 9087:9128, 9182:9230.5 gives 0.1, 4.47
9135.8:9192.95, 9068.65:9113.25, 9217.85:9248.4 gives -1.3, 4.29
